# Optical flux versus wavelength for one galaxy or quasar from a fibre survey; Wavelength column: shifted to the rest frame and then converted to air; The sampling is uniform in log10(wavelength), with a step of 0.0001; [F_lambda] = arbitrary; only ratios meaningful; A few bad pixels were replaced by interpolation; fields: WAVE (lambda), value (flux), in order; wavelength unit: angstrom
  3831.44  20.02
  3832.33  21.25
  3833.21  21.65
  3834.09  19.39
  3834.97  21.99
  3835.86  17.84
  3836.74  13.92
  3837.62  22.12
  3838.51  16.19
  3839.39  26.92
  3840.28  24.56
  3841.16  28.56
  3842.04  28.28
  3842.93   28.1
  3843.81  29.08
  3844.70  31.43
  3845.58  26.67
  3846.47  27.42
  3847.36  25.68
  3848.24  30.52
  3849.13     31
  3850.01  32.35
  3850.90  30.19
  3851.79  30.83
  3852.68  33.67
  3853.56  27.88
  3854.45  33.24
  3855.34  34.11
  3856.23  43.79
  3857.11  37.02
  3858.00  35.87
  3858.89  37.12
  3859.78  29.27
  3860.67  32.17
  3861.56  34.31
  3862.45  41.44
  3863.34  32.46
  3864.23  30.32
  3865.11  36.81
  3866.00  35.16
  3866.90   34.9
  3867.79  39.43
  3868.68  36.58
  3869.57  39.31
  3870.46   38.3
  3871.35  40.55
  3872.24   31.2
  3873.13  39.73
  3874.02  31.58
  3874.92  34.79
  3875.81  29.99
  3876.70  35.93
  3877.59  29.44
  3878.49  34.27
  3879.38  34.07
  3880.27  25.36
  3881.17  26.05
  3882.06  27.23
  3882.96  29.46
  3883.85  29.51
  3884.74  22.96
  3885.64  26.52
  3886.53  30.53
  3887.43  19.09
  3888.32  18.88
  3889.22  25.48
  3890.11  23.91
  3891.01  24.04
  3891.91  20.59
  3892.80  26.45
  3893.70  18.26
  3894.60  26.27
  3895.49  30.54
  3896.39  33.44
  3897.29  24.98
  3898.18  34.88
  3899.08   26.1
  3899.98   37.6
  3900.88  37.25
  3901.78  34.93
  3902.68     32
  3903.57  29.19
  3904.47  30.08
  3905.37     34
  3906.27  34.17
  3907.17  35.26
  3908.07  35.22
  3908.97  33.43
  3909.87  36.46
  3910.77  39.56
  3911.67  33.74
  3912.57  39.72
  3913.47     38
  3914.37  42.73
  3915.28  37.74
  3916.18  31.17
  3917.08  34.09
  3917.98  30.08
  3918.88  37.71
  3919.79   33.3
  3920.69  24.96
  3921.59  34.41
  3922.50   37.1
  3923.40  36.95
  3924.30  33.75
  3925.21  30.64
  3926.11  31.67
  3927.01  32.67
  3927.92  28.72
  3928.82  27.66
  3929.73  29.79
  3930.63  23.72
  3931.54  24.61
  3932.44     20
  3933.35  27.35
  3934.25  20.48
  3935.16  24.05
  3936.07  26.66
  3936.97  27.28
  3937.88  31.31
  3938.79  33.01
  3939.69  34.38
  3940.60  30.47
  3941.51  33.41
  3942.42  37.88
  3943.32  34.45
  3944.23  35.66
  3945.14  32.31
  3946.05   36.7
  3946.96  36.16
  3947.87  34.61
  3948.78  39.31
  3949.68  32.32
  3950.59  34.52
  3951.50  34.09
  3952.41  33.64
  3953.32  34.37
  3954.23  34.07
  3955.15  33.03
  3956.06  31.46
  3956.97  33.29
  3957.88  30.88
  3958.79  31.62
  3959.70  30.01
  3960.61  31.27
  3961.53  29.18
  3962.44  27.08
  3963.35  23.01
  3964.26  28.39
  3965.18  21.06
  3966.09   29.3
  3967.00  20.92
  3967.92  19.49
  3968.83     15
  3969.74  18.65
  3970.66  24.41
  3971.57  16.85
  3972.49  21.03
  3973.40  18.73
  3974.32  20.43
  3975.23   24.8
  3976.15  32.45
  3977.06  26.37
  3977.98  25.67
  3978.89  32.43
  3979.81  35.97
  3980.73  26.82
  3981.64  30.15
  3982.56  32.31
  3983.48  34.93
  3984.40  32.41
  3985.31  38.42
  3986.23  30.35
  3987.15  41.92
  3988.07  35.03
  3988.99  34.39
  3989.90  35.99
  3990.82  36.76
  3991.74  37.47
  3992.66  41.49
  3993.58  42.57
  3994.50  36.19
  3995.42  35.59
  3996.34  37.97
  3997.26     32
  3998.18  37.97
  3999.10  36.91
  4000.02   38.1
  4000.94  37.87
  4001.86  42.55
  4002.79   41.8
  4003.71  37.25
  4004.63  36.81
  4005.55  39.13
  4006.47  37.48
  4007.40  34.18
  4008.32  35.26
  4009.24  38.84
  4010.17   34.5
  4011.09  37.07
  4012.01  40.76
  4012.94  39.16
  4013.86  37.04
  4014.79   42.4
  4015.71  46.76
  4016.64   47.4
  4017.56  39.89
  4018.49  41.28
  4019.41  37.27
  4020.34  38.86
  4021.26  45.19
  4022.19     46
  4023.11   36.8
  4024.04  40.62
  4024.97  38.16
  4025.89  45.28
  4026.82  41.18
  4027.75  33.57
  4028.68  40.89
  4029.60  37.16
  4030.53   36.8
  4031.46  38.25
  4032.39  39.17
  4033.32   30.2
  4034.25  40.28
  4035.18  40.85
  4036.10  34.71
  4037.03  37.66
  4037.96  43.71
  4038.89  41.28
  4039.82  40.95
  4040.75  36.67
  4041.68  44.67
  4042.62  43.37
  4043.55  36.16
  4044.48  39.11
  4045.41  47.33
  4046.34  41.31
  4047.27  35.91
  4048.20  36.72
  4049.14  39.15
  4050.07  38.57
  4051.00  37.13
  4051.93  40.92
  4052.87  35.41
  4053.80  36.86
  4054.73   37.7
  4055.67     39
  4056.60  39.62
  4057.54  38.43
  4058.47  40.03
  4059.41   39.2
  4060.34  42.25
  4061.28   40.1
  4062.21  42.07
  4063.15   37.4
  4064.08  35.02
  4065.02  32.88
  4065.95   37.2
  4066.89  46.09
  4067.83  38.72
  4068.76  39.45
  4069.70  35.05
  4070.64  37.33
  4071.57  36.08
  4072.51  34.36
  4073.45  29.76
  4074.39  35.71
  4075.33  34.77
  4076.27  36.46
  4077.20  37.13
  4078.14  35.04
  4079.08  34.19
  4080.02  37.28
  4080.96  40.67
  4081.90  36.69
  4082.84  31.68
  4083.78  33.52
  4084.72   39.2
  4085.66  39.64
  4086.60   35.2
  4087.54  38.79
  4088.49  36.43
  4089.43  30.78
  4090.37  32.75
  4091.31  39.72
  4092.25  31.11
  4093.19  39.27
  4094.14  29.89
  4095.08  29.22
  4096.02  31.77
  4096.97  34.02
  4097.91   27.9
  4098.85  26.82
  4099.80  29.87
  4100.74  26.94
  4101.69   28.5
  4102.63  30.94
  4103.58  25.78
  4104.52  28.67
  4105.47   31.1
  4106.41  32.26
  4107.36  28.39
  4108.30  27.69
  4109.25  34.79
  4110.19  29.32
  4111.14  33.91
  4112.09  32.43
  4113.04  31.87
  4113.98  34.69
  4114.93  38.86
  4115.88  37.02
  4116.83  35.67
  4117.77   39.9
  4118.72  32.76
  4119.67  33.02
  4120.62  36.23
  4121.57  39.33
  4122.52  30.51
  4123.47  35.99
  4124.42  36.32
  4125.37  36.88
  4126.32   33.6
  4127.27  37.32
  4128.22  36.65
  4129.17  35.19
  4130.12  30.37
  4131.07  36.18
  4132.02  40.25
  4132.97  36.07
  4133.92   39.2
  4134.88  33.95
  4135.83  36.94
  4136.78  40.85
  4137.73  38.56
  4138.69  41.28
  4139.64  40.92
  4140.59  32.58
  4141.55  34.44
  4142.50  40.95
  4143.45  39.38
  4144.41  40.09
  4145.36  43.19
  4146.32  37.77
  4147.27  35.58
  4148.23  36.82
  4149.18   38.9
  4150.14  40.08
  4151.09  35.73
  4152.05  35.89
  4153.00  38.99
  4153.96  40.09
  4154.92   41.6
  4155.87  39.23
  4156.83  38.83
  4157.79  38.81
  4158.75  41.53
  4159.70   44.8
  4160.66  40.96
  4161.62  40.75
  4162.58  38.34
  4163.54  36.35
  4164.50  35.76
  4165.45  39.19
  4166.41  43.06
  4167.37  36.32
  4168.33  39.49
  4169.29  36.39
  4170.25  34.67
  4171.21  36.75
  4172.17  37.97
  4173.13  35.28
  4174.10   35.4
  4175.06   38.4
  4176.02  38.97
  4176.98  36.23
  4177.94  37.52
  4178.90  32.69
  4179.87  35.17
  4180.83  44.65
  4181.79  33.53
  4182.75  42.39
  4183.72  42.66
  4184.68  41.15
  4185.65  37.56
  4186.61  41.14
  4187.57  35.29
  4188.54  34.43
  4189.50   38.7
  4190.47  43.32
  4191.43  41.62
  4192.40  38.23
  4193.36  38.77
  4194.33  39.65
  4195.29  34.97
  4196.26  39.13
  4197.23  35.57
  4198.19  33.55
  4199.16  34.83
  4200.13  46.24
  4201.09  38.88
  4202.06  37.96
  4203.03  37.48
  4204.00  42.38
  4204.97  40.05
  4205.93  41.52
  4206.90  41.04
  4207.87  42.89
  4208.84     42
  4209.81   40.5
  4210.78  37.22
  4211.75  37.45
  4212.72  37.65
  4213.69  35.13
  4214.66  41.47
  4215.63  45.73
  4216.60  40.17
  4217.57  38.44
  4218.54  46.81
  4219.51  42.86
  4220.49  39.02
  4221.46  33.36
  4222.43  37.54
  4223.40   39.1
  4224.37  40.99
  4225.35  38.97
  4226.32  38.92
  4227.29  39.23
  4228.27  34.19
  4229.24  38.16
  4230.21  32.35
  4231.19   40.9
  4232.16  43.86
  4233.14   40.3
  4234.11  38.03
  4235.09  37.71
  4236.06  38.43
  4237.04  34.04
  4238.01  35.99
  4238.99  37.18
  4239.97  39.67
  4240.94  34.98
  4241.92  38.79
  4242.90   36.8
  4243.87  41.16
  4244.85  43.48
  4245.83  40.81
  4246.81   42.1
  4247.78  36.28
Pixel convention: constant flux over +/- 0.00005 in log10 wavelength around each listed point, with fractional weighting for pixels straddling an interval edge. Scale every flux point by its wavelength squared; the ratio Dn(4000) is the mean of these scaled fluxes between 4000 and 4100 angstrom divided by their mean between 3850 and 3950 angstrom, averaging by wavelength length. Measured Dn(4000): 1.27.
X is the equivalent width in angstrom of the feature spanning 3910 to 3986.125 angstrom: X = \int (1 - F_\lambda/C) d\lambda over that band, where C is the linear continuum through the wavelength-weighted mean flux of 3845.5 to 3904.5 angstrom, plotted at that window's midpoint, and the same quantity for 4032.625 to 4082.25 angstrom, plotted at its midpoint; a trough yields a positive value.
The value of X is 8.0 angstrom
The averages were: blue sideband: 31.2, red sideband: 38.2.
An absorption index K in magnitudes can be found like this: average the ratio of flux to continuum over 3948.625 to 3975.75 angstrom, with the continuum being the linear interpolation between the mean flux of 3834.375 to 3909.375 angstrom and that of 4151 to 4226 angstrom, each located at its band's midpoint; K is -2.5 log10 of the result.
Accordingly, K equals 0.20 mag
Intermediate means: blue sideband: 30.4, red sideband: 38.9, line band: 27.3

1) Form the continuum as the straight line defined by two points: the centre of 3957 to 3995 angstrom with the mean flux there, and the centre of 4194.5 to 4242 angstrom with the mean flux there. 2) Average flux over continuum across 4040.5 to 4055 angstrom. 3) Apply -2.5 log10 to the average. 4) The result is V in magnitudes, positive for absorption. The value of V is -0.22 mag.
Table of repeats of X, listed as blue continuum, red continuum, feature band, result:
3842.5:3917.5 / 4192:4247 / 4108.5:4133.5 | 1.2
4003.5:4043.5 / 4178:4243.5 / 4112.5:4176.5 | 2.4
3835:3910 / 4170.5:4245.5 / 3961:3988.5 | 4.9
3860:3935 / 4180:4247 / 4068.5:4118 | 3.5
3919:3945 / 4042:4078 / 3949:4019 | 1.2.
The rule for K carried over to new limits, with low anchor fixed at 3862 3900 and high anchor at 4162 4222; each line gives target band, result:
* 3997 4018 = -0.15 mag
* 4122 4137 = 0.03 mag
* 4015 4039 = -0.17 mag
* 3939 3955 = -0.08 mag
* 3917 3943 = 0.05 mag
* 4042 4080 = -0.08 mag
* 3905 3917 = -0.16 mag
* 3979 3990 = -0.02 mag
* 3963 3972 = 0.45 mag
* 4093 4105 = 0.22 mag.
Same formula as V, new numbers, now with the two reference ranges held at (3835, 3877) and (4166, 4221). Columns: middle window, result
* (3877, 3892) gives 0.21 mag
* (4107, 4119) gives 0.11 mag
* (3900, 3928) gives -0.05 mag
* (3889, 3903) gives 0.14 mag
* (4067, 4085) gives 0.01 mag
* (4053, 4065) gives -0.08 mag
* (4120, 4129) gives 0.05 mag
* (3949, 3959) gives 0.02 mag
